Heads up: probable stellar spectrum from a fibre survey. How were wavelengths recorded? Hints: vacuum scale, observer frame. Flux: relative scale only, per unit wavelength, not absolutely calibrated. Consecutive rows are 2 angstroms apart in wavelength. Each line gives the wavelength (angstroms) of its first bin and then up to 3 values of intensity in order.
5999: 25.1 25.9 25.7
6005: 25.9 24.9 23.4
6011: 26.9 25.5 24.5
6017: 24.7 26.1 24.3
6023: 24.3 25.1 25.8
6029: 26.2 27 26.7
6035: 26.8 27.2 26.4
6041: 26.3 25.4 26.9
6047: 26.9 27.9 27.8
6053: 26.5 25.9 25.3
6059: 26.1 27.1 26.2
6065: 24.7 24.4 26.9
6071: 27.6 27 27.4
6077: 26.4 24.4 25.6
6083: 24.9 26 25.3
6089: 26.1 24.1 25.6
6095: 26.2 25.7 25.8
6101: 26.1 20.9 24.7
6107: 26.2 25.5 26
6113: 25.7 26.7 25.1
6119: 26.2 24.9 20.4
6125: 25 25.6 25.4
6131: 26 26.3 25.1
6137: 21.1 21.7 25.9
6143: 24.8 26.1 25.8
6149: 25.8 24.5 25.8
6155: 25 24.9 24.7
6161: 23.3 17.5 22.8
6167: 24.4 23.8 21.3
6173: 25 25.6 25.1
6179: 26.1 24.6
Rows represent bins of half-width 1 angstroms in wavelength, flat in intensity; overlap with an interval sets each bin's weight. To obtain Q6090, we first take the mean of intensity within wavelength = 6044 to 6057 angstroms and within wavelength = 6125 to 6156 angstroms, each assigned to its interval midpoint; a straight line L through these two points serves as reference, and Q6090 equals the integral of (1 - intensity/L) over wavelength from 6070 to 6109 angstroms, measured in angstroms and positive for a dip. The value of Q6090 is 0.7 angstroms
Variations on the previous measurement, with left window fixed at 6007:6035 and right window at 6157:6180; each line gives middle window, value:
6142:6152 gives -0.6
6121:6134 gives -0.3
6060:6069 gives -0.3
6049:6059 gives -0.6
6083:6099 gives -0.6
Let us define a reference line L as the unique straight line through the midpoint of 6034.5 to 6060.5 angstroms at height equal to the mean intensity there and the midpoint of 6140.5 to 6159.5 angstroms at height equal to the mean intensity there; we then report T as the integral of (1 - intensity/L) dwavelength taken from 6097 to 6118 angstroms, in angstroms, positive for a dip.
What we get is 0.45 angstroms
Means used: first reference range 26.6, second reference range 25.3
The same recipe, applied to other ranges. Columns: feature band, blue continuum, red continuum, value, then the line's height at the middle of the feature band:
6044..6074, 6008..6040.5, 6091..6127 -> -1.2 angstroms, 25.4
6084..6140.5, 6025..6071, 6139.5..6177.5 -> 0.4 angstroms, 25.2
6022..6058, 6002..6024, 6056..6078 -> -0.9 angstroms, 25.7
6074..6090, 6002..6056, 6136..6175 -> -0.4 angstroms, 25.1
